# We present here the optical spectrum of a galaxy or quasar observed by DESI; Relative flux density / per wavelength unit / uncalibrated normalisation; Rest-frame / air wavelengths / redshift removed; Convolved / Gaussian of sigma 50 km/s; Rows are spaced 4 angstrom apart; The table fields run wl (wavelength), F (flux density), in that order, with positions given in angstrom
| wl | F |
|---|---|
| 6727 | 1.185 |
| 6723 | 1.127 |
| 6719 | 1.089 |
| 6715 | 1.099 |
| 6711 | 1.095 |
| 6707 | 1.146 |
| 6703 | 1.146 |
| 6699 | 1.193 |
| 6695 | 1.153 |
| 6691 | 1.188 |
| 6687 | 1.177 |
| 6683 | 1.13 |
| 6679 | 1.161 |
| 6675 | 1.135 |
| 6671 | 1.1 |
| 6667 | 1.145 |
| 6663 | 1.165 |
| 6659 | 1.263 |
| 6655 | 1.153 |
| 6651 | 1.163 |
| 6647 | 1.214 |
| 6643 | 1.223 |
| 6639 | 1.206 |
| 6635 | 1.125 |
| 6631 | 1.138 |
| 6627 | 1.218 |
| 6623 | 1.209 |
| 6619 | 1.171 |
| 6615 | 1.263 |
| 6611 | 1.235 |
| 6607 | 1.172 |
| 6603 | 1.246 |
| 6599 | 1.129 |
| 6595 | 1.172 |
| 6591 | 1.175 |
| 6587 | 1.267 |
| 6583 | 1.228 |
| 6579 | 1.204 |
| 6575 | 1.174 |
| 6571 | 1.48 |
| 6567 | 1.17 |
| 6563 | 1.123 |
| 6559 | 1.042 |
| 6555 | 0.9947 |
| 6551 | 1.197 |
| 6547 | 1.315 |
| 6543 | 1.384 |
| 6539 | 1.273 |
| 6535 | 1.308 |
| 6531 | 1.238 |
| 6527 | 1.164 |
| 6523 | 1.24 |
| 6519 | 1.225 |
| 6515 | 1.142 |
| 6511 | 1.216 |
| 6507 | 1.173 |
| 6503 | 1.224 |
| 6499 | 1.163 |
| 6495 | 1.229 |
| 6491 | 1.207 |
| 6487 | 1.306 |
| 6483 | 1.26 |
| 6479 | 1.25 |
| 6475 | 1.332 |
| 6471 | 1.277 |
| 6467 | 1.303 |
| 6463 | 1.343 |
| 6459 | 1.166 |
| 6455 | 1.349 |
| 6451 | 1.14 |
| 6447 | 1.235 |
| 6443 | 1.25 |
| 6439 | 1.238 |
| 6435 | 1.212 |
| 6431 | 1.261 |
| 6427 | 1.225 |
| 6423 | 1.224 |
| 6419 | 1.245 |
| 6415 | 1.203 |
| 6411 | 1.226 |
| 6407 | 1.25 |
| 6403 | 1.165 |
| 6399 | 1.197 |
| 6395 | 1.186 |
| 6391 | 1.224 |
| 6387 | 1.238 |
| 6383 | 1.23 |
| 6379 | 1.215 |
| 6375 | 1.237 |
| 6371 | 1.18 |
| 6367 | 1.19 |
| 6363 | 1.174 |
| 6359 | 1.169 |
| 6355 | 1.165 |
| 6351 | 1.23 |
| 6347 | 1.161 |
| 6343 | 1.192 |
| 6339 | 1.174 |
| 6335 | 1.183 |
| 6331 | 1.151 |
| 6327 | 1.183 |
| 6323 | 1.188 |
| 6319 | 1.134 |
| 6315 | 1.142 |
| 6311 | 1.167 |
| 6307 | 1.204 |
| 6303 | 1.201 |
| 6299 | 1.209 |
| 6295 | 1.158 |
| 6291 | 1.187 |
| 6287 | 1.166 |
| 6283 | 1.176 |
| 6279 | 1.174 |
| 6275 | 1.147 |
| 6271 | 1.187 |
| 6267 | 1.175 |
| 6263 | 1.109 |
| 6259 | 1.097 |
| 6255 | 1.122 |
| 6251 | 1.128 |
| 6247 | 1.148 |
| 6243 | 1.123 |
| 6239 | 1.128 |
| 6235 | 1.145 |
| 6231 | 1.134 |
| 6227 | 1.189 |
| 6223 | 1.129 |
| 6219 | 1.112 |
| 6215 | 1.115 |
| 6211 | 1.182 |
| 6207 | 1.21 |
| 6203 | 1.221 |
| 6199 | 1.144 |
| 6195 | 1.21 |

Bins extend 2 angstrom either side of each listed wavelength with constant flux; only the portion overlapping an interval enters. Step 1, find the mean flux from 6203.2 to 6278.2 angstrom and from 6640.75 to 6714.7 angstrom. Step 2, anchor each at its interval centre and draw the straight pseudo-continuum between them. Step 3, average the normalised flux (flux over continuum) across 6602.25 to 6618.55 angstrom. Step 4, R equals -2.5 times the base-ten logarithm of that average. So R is -0.06 mag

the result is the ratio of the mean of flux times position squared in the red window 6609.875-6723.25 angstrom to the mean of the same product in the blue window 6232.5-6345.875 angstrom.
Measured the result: 1.1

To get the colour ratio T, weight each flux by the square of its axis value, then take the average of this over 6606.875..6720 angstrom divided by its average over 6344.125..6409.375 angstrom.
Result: 1.06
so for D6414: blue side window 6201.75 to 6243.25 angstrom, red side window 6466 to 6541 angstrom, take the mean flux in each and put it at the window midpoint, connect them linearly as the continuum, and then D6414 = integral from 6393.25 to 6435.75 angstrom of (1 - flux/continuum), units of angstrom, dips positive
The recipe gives -0.2 angstrom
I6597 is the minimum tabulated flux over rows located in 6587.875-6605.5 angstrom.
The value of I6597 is 1.129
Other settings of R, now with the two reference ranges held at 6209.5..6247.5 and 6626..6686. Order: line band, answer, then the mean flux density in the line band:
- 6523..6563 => -0.04 mag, 1.21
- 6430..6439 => -0.07 mag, 1.23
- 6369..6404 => -0.05 mag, 1.21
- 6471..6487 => -0.11 mag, 1.28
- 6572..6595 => -0.05 mag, 1.22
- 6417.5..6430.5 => -0.07 mag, 1.23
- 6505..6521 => -0.03 mag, 1.19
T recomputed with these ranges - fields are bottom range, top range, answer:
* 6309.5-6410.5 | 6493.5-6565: 1.07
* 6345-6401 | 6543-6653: 1.07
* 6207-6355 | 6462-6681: 1.14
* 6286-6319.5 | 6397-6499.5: 1.11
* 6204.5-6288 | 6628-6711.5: 1.16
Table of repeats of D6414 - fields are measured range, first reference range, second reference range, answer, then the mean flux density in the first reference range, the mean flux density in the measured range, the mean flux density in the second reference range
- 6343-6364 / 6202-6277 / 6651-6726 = -0.63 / 1.15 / 1.18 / 1.15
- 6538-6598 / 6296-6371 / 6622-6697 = -1.92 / 1.18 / 1.21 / 1.17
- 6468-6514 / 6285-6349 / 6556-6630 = -1.85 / 1.18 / 1.24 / 1.2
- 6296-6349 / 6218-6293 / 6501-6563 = -0.67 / 1.15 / 1.18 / 1.21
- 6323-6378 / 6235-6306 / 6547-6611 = -0.94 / 1.16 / 1.18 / 1.19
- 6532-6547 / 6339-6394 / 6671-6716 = -1.84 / 1.2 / 1.32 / 1.15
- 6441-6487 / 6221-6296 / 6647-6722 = -4.64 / 1.15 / 1.27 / 1.15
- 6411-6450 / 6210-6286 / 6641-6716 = -2.68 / 1.14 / 1.23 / 1.16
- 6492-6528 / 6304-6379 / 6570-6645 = 0.00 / 1.18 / 1.2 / 1.21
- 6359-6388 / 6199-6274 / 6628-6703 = -1.29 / 1.15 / 1.21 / 1.17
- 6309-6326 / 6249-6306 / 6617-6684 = 0.04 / 1.16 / 1.16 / 1.17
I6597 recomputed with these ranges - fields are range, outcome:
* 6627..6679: 1.1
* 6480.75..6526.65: 1.142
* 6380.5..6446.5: 1.165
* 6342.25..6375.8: 1.161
